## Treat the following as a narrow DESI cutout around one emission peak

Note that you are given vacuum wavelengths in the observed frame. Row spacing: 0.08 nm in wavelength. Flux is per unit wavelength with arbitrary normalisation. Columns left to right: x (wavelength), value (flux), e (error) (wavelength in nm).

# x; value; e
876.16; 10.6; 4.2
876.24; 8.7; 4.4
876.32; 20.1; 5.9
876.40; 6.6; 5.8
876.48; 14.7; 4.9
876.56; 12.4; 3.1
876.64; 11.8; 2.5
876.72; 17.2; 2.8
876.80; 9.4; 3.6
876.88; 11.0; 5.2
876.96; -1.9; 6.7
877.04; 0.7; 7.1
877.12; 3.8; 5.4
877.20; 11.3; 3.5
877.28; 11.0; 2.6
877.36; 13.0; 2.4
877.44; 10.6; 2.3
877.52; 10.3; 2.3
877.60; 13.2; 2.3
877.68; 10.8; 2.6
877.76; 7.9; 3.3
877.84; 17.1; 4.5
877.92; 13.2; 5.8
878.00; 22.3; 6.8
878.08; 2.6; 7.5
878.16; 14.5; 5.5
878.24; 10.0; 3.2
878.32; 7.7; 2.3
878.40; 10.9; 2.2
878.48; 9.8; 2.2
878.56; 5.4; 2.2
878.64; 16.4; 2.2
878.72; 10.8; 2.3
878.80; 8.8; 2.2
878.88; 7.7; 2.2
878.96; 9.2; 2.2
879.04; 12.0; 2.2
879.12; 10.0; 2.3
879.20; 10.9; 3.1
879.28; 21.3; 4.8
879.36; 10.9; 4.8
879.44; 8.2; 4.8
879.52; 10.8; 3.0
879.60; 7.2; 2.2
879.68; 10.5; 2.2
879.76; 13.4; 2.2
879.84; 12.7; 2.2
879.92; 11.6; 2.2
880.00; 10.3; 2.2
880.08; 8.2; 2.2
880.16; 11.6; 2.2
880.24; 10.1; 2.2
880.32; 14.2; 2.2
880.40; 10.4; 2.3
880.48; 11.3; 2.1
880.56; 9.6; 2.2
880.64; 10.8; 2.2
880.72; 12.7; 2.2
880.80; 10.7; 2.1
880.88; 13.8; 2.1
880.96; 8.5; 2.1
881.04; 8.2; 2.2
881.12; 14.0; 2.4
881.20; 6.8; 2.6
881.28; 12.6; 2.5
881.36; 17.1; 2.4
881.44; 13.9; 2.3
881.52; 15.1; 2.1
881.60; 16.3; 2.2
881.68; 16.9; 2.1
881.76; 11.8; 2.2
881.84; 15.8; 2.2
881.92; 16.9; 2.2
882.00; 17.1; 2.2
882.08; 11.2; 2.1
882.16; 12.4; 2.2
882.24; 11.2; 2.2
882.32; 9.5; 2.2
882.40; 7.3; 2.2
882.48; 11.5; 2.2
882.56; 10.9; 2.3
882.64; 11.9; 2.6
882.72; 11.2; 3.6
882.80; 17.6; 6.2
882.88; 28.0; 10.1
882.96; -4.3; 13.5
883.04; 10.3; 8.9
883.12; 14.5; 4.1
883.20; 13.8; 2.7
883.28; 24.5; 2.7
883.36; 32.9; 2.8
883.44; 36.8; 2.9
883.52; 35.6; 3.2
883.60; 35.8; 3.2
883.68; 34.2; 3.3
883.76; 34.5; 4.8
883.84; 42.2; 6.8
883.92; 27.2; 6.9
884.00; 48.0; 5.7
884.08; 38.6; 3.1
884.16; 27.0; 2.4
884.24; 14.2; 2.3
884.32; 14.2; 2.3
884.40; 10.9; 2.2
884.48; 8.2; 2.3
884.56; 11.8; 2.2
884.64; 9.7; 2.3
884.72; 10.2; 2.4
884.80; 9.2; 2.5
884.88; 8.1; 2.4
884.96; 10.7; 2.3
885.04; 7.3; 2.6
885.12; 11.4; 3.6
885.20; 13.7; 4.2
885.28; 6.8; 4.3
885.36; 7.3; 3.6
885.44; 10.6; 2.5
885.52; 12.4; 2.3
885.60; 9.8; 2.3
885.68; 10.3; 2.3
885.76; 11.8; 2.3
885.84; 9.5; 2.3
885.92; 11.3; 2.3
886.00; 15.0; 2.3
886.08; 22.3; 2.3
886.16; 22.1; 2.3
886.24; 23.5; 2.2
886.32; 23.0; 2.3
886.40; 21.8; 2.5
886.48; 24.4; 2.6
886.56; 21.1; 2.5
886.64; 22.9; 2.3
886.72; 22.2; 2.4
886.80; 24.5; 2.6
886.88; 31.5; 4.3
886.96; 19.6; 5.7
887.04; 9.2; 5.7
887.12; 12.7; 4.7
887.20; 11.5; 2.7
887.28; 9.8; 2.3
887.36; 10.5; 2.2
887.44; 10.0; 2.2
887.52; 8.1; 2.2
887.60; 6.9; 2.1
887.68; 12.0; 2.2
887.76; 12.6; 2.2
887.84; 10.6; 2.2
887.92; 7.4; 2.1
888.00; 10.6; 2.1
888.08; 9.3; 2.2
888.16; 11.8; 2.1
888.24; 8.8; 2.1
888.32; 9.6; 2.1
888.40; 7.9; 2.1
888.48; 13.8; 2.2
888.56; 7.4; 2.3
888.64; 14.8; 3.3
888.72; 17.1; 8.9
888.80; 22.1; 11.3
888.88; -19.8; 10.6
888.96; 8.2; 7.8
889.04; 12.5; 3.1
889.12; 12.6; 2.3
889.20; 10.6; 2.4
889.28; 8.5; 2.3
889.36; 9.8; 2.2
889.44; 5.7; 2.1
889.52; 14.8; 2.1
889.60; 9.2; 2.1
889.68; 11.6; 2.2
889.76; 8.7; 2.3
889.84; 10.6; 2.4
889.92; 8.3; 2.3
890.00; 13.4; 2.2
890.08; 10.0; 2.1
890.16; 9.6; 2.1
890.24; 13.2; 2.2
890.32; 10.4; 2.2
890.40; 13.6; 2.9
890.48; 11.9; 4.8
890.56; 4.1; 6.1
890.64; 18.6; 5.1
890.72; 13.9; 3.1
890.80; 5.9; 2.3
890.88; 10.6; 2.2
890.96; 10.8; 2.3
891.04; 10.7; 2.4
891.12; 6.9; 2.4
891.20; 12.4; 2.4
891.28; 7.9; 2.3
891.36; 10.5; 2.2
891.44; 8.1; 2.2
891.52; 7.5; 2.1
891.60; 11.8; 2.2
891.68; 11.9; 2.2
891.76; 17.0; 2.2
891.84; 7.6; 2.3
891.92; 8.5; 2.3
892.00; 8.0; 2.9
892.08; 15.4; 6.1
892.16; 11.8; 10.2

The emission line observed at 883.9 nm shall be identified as Halpha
